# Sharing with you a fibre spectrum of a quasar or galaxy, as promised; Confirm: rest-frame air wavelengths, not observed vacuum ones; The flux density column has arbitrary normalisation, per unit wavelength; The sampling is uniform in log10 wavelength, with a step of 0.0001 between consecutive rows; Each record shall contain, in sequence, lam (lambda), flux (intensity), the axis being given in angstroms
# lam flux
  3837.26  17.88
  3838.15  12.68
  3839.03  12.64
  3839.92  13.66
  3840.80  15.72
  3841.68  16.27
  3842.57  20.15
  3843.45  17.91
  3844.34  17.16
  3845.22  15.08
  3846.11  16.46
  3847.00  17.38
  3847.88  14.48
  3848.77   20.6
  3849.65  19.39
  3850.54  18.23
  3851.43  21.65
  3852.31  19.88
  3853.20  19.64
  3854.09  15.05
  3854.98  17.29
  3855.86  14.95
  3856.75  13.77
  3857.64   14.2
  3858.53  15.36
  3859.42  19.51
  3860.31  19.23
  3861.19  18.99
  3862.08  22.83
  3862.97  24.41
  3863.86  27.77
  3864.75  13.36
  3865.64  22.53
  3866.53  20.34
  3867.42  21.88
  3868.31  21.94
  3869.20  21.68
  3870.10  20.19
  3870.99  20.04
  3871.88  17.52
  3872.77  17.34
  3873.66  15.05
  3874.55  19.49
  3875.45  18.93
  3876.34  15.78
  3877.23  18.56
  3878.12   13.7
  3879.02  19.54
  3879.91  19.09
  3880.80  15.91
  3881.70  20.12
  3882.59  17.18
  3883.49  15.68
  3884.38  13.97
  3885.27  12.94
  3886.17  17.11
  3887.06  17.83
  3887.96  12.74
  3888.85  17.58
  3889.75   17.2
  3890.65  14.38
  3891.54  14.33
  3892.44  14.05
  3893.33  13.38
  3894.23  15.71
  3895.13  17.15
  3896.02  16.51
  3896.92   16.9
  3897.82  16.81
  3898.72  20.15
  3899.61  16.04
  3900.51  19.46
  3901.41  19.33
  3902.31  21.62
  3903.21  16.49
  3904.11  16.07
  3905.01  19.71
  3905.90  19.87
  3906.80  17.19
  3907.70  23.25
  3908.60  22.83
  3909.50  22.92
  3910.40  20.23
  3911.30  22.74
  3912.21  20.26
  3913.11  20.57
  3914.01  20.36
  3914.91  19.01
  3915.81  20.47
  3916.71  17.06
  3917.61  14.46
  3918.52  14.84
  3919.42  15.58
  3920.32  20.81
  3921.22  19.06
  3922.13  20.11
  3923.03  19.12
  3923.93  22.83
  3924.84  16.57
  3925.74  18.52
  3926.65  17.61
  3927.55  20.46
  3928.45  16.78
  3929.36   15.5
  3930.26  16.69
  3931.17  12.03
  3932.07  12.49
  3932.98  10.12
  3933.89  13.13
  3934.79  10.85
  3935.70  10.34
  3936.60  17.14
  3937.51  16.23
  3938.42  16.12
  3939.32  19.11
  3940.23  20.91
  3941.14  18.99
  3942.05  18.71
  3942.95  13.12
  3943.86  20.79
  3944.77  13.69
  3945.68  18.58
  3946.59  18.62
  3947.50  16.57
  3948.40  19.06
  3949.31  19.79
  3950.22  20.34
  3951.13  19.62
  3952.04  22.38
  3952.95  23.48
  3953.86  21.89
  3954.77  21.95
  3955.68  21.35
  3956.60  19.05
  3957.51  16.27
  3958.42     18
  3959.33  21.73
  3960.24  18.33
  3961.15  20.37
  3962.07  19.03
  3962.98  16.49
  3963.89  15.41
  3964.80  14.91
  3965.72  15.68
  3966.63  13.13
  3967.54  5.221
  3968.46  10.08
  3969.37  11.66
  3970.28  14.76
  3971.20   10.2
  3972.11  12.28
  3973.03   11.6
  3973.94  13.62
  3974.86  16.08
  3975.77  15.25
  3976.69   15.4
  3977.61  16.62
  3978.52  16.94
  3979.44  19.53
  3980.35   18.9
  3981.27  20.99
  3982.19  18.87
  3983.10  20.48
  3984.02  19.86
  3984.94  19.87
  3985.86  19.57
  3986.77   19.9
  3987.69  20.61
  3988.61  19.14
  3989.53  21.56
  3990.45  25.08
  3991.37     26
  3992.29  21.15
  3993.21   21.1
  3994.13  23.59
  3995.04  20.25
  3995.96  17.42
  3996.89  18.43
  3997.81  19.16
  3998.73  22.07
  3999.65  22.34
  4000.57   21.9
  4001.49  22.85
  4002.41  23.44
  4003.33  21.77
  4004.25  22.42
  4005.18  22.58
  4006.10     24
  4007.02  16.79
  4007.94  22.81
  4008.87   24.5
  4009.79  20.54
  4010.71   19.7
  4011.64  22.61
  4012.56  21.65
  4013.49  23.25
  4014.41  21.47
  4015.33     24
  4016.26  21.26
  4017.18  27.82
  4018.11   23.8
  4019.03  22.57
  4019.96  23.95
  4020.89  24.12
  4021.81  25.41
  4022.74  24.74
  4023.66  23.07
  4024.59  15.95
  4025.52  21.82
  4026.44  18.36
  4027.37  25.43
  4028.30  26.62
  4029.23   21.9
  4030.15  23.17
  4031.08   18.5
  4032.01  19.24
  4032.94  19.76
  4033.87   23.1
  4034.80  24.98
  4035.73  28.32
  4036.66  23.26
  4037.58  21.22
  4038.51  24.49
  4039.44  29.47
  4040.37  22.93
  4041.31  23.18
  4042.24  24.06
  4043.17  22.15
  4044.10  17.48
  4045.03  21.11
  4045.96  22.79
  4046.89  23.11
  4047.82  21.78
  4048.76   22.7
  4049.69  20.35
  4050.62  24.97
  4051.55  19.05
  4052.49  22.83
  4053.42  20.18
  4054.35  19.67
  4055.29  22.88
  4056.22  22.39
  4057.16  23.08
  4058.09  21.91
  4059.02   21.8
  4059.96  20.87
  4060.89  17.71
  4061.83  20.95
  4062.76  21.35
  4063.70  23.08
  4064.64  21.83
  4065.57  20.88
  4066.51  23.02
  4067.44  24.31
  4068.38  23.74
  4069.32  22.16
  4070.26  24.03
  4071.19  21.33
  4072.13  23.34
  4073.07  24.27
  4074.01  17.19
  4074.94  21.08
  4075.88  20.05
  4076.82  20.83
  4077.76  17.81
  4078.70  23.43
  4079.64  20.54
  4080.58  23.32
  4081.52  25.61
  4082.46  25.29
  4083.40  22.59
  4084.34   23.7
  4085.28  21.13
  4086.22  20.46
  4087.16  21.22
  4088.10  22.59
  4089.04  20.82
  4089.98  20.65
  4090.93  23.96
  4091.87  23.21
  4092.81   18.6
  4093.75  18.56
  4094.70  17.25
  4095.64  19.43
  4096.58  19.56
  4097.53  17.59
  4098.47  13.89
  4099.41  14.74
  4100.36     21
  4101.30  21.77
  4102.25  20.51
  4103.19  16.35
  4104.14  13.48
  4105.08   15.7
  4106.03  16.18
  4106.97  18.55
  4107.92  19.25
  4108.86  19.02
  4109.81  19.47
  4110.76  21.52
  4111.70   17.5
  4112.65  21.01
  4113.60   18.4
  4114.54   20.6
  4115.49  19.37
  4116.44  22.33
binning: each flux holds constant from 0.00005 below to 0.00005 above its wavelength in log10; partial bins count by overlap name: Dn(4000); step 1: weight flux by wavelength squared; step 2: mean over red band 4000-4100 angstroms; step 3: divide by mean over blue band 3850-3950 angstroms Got 1.3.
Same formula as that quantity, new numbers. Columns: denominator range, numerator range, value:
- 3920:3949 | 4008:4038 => 1.40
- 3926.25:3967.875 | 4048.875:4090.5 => 1.35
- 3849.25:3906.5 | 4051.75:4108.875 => 1.28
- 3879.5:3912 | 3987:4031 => 1.33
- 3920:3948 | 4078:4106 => 1.30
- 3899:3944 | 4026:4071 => 1.33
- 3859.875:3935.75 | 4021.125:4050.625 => 1.35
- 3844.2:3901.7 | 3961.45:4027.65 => 1.18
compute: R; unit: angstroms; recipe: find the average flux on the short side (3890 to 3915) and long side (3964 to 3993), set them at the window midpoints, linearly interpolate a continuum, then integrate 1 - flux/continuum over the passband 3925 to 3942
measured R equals 1.9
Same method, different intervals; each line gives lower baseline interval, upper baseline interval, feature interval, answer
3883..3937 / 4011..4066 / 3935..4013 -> 4.5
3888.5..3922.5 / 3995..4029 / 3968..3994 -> 4.0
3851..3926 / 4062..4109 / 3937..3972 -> 3.1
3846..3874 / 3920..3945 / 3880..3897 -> 2.0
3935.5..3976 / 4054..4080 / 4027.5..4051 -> -2.8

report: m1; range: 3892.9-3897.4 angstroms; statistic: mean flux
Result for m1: 15.9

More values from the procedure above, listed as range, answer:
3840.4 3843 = 17.4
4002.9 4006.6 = 22.6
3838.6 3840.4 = 13.2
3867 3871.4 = 21.1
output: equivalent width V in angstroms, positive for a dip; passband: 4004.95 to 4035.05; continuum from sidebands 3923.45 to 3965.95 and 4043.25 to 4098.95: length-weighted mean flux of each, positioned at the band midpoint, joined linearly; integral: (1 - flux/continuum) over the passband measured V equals -3.8 angstroms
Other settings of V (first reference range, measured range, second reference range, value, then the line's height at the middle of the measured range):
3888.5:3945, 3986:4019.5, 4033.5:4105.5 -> -3.7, 19.7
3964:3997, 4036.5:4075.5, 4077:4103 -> -5.0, 19.6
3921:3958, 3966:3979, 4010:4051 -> 4.3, 19.5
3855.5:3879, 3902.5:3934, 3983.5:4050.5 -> 2.7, 20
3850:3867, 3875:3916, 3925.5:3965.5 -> 1.0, 18.3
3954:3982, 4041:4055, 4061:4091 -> -0.8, 20.5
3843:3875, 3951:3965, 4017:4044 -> 1.2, 21.2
